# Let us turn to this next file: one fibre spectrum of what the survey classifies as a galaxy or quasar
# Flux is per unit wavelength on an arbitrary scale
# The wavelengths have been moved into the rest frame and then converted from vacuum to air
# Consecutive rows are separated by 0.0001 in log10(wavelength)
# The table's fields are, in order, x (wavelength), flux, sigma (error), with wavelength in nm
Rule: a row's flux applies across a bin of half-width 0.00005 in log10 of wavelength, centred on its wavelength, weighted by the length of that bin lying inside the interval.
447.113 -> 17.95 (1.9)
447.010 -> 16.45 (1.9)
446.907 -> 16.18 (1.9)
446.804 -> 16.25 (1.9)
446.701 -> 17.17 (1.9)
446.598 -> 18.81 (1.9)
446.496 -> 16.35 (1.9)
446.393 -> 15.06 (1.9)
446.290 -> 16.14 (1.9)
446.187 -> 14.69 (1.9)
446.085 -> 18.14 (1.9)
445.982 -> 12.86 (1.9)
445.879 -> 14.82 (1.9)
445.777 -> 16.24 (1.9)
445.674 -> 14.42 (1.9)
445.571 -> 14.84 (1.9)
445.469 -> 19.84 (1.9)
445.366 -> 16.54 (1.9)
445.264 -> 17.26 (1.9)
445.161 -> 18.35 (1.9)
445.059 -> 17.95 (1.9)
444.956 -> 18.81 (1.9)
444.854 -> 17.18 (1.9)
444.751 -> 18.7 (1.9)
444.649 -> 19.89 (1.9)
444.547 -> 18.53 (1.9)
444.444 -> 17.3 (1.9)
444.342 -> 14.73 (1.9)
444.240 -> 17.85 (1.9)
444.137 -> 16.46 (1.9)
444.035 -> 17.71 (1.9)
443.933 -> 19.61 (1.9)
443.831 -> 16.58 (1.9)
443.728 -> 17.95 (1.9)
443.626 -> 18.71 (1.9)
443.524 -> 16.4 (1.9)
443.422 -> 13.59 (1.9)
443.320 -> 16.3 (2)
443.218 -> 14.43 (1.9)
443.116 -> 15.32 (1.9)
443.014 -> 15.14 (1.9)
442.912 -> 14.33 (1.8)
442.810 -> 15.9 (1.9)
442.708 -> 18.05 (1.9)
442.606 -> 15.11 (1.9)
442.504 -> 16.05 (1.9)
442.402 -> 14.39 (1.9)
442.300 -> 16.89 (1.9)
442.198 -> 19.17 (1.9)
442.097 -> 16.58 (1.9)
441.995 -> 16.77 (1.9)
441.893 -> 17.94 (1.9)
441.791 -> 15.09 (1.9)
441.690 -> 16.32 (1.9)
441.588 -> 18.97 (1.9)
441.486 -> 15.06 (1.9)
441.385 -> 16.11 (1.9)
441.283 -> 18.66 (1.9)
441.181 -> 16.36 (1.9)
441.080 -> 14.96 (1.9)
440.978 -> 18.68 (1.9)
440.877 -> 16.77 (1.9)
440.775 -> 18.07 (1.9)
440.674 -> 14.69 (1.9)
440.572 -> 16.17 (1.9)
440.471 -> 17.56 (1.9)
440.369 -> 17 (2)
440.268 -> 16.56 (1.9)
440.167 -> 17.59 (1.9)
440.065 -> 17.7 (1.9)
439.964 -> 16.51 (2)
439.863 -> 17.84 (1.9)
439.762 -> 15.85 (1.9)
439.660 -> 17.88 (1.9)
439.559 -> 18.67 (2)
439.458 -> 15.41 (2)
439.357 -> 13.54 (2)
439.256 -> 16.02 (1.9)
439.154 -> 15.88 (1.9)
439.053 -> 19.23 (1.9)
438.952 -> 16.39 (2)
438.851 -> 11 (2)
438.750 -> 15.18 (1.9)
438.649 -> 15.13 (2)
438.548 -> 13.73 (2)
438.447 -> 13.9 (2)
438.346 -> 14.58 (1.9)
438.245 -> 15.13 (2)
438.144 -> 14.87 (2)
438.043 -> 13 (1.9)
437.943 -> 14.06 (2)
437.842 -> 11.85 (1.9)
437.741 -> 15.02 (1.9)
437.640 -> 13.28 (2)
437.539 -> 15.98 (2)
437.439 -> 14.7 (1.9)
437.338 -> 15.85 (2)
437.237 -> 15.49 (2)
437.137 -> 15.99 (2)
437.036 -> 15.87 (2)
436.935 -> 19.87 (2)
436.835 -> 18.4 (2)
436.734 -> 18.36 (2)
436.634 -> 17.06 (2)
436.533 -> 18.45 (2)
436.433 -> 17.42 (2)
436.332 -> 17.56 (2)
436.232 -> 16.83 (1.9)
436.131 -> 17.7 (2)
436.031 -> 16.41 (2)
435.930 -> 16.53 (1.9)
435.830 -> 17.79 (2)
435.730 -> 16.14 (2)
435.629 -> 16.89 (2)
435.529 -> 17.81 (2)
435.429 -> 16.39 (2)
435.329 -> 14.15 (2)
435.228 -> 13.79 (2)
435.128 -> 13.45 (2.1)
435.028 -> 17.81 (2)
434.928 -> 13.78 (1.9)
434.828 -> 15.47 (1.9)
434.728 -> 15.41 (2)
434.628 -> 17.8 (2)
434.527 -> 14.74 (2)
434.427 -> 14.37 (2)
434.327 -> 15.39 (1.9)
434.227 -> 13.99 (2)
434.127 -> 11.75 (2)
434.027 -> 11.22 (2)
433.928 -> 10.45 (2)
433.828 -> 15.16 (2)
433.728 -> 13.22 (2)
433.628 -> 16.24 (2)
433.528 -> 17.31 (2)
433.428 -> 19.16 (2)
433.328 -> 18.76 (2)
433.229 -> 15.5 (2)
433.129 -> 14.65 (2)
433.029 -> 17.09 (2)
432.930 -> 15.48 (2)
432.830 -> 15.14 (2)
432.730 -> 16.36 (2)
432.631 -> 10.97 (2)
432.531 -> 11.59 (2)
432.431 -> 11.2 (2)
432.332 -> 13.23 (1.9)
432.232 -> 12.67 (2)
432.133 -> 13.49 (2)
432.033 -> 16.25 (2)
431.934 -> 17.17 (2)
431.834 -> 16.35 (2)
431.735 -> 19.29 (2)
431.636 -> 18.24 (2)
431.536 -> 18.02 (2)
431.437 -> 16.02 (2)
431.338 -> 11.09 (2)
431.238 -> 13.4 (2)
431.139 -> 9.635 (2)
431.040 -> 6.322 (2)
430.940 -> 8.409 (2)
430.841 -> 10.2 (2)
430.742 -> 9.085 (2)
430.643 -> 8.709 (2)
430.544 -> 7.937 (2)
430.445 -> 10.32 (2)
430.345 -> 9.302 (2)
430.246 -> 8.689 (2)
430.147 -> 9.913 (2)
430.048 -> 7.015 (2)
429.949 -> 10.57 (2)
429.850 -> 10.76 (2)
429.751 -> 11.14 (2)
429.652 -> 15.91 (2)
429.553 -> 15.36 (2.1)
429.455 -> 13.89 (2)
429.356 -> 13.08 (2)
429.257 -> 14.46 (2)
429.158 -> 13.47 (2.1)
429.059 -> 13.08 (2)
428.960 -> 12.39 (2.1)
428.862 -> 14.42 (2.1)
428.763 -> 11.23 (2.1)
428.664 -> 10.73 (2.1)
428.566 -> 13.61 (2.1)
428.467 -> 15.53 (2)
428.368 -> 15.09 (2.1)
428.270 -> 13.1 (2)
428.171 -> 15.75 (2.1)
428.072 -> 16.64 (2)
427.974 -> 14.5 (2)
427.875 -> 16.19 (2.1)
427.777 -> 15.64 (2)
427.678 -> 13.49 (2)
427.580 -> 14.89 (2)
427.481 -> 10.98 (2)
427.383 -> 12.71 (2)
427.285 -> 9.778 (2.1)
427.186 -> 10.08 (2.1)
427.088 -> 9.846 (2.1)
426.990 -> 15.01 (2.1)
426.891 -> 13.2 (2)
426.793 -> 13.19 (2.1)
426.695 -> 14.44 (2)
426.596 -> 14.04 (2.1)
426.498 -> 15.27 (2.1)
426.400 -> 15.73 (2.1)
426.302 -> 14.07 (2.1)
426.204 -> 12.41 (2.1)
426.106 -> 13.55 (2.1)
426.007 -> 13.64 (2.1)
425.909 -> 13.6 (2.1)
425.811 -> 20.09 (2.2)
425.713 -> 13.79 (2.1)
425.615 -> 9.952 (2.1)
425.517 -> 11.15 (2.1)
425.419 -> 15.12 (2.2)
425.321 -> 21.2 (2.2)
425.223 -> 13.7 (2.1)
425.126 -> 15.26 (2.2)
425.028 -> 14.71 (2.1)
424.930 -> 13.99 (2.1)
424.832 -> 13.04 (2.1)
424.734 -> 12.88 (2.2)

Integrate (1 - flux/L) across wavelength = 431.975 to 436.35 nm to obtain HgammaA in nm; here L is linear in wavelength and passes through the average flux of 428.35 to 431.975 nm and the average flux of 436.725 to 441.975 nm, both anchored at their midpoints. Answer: -0.36 nm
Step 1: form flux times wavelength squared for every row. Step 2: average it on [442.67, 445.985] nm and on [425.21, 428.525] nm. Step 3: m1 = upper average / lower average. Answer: 1.3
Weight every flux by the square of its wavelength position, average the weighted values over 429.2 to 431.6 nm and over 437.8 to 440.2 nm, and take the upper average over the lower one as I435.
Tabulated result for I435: 1.4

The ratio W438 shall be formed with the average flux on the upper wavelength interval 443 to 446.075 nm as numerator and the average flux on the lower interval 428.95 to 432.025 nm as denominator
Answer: 1.4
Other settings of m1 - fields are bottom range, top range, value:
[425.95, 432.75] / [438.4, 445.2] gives 1.36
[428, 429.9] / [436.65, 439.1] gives 1.17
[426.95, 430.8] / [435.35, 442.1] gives 1.37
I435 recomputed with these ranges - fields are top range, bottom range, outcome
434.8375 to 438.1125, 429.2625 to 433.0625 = 1.30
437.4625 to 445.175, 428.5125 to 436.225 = 1.23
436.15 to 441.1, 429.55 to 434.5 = 1.26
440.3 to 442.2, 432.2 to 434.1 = 1.21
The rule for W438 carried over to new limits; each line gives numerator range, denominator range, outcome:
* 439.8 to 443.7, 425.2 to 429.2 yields 1.20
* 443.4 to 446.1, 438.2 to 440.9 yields 1.06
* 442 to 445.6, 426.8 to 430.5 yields 1.33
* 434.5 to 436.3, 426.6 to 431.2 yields 1.32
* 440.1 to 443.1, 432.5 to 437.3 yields 1.05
